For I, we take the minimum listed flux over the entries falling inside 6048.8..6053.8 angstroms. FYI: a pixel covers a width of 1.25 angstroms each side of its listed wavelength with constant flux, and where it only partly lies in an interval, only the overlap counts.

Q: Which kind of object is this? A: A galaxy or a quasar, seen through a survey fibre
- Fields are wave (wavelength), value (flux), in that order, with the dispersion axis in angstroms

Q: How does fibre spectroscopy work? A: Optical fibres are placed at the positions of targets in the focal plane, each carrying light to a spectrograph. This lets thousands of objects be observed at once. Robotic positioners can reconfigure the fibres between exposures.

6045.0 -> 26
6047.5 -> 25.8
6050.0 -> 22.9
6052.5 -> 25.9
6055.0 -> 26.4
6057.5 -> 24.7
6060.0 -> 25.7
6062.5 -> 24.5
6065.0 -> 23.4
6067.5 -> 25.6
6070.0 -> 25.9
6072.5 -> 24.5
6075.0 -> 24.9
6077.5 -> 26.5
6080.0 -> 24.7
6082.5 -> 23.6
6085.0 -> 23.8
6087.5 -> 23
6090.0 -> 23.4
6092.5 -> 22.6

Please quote 22.9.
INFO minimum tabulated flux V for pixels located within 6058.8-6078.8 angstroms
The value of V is 23.4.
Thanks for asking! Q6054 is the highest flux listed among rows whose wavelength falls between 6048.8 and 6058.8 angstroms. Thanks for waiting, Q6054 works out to 26.4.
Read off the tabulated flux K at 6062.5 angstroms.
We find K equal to 24.5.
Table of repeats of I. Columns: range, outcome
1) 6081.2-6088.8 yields 23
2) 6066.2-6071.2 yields 25.6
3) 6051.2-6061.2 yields 24.7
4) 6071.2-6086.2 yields 23.6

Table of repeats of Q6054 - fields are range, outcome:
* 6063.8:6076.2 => 25.9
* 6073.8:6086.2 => 26.5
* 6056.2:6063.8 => 25.7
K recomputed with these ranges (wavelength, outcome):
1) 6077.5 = 26.5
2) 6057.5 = 24.7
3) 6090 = 23.4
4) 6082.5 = 23.6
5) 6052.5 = 25.9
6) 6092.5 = 22.6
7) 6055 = 26.4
